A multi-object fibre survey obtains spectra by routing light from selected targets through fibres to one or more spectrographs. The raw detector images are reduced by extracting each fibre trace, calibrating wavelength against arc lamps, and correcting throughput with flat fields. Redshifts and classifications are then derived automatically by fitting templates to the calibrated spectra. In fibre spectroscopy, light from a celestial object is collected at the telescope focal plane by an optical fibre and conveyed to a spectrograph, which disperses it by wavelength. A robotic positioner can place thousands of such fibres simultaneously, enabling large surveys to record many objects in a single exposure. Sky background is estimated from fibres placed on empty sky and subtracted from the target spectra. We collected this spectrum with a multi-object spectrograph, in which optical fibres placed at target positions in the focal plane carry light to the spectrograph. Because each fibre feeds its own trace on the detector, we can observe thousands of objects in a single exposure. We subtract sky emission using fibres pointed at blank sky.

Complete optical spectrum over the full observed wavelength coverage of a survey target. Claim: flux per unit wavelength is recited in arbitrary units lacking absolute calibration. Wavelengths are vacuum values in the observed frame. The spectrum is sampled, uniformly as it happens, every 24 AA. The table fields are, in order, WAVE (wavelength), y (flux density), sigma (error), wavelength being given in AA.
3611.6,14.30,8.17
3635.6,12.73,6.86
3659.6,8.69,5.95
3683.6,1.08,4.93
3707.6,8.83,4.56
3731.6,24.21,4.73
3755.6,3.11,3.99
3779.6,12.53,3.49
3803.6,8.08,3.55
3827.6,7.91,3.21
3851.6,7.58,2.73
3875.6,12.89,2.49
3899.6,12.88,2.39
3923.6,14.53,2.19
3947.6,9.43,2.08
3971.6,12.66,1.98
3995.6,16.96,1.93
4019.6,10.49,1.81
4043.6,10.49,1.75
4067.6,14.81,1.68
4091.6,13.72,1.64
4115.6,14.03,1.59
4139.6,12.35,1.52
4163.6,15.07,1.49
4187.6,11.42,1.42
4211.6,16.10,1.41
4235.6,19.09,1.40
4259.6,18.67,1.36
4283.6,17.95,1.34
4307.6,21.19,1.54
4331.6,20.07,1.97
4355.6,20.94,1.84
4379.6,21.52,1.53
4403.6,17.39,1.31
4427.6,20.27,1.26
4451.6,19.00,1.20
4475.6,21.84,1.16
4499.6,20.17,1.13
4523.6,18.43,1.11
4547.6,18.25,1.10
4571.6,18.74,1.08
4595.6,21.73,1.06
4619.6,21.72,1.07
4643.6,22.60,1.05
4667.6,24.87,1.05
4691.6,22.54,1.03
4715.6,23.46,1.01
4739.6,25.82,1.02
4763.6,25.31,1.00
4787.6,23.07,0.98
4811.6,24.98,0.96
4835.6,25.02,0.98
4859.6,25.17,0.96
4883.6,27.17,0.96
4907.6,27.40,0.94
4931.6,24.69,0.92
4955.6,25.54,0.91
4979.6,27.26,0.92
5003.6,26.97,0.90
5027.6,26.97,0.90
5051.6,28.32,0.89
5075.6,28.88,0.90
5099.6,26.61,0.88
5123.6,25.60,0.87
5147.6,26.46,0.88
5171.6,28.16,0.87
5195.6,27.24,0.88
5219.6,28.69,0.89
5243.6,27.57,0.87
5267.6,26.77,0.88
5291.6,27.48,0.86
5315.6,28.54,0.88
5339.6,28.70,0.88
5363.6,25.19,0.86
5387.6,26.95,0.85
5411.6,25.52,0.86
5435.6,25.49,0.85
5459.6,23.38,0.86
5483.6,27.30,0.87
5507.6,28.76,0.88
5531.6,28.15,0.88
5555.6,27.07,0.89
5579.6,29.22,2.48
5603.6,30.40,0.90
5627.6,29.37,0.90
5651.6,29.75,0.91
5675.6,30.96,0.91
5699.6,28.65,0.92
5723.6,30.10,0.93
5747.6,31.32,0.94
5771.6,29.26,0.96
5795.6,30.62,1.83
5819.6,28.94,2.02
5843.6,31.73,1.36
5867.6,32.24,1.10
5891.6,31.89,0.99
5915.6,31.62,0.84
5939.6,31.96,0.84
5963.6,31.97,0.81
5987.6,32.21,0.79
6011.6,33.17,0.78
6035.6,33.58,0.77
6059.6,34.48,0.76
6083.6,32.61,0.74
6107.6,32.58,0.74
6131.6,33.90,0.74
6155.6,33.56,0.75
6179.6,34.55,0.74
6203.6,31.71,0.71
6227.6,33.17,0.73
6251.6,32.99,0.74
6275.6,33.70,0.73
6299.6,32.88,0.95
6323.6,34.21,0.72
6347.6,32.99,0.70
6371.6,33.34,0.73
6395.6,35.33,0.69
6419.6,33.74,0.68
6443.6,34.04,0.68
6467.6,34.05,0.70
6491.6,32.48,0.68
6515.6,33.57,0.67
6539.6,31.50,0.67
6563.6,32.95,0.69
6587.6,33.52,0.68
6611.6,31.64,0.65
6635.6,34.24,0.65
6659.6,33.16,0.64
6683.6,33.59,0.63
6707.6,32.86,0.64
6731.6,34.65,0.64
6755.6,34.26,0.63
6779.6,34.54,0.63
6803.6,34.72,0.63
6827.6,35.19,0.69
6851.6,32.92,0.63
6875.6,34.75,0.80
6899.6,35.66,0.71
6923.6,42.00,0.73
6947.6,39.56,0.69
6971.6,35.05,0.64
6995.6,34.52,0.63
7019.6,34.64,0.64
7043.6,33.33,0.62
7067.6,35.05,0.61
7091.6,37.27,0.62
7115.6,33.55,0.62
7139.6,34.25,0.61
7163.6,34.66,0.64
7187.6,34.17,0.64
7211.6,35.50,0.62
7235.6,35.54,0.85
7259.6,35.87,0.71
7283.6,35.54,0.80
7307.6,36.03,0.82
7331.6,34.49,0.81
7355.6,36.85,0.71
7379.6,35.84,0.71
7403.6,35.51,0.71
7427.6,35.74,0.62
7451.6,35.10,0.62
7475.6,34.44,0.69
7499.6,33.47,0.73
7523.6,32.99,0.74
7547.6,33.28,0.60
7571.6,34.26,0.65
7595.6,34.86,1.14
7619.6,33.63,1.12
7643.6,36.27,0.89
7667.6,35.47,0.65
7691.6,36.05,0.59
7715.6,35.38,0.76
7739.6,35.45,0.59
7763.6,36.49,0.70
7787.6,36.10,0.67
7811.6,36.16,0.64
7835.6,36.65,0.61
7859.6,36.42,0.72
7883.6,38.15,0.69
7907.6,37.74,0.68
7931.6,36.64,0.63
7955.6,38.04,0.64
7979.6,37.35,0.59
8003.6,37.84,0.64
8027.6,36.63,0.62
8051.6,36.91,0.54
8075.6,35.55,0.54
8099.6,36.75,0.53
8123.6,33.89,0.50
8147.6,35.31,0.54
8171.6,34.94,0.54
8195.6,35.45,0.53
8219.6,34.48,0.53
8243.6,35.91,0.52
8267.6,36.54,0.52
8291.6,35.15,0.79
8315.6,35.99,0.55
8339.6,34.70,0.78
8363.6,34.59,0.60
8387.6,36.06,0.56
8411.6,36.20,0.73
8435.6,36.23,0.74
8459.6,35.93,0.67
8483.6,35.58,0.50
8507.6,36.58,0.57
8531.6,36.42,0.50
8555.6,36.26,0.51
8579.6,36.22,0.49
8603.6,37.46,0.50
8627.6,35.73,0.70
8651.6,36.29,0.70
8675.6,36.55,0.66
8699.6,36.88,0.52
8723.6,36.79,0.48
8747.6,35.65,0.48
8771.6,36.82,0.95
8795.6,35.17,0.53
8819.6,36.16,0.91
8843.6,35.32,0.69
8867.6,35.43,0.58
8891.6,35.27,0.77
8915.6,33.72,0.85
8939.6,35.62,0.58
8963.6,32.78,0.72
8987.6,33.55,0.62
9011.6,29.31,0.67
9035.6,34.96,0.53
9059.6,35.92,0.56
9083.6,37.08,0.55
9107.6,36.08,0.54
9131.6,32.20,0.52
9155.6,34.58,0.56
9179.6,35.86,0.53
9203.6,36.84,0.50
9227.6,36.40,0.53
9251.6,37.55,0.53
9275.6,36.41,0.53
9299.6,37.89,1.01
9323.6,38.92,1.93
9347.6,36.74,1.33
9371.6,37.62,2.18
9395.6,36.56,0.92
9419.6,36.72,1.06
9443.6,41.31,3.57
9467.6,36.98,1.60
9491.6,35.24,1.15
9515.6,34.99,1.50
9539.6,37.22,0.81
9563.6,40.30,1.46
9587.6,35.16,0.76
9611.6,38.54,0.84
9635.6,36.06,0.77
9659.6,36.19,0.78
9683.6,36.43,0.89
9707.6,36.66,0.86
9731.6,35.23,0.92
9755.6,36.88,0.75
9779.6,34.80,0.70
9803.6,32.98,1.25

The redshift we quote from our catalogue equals 0.054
